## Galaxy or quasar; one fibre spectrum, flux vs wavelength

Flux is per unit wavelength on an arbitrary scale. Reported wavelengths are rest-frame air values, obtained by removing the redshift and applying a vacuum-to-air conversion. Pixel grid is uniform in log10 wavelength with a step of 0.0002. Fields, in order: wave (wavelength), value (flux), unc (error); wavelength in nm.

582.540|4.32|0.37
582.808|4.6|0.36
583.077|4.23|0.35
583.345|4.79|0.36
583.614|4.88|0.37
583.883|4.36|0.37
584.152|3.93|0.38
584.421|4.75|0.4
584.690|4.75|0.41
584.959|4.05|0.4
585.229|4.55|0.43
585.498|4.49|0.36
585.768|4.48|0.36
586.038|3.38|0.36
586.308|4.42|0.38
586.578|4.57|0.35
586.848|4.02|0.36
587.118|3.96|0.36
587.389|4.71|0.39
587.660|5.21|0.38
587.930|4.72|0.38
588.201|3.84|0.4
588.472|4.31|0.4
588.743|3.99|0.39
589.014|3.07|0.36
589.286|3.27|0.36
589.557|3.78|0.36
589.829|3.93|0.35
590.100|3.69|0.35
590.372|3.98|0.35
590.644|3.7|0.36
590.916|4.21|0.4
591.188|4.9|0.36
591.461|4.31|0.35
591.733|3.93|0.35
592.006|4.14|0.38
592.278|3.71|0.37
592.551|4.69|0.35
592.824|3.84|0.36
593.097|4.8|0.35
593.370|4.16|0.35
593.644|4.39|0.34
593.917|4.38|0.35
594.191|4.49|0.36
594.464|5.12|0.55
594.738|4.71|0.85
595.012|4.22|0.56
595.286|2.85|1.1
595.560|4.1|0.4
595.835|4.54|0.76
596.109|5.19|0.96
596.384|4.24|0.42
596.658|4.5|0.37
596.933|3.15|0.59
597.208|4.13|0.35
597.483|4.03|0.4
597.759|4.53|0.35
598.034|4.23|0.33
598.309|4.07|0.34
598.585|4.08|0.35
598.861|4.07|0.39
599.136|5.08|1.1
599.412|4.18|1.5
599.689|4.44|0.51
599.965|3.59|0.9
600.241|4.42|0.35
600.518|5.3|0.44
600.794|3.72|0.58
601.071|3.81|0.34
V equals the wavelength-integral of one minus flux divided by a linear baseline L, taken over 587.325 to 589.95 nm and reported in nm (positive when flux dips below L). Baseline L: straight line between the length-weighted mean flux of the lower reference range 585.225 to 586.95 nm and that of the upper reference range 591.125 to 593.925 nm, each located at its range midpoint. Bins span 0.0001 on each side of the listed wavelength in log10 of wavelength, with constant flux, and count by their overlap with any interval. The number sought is 0.12 nm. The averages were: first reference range 4.26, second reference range 4.28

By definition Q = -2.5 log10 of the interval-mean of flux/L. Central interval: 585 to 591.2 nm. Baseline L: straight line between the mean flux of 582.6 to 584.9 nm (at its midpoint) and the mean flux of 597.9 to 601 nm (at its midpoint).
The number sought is 0.083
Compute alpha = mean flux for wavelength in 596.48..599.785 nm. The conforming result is 4.21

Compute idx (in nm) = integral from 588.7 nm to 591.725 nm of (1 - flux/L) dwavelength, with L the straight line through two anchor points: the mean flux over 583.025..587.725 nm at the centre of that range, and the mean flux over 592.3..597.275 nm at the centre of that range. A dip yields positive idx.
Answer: 0.32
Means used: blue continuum 4.41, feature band 3.89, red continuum 4.29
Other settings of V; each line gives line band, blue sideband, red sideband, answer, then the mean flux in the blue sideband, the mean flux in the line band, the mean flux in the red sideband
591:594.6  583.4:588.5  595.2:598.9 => -0.11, 4.4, 4.37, 4.14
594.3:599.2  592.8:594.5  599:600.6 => 0.23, 4.46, 4.26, 4.47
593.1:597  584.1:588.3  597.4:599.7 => 0.00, 4.38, 4.33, 4.3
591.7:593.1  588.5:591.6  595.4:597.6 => -0.04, 3.91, 4.15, 4.22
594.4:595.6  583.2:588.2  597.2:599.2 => 0.04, 4.43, 4.15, 4.26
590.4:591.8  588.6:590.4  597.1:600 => -0.17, 3.66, 4.21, 4.24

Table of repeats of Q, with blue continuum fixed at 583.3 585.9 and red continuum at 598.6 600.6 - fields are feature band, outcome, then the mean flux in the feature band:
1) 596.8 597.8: 0.13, 3.91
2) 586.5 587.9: -0.01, 4.51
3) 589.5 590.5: 0.16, 3.85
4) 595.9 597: 0.01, 4.36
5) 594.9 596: 0.12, 3.95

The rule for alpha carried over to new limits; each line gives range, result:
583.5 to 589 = 4.34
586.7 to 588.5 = 4.4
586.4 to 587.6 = 4.37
